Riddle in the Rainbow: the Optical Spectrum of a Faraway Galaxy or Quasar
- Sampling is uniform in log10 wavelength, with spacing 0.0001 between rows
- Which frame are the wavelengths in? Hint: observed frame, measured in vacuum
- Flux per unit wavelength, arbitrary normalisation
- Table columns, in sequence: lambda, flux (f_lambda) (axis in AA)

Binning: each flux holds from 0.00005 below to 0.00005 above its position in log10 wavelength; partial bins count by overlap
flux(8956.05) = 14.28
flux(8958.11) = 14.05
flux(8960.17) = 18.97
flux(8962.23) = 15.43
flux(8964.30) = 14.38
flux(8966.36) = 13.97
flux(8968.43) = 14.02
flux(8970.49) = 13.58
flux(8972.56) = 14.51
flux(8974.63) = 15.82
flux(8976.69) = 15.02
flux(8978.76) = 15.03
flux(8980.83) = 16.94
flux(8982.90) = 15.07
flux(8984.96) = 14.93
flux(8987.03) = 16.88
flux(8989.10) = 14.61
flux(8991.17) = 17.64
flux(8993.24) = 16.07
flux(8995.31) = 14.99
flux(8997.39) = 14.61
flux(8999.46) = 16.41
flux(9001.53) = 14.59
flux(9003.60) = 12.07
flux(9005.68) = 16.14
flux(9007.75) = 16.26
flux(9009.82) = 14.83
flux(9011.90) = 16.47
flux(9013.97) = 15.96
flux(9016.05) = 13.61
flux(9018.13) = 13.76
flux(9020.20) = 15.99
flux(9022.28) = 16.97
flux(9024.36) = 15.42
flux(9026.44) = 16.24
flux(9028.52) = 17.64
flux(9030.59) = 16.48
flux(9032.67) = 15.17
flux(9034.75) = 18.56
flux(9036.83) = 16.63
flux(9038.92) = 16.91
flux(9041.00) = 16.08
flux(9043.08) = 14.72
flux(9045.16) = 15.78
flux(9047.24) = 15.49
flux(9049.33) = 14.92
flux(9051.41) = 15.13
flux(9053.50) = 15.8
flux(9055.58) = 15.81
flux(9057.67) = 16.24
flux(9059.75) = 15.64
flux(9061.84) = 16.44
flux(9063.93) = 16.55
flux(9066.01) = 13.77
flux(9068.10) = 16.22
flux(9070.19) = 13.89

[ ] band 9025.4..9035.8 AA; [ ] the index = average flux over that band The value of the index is 16.8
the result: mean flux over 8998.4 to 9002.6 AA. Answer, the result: 15.5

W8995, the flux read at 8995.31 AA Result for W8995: 14.99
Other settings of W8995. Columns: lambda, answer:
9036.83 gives 16.63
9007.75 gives 16.26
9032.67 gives 15.17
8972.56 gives 14.51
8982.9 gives 15.07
